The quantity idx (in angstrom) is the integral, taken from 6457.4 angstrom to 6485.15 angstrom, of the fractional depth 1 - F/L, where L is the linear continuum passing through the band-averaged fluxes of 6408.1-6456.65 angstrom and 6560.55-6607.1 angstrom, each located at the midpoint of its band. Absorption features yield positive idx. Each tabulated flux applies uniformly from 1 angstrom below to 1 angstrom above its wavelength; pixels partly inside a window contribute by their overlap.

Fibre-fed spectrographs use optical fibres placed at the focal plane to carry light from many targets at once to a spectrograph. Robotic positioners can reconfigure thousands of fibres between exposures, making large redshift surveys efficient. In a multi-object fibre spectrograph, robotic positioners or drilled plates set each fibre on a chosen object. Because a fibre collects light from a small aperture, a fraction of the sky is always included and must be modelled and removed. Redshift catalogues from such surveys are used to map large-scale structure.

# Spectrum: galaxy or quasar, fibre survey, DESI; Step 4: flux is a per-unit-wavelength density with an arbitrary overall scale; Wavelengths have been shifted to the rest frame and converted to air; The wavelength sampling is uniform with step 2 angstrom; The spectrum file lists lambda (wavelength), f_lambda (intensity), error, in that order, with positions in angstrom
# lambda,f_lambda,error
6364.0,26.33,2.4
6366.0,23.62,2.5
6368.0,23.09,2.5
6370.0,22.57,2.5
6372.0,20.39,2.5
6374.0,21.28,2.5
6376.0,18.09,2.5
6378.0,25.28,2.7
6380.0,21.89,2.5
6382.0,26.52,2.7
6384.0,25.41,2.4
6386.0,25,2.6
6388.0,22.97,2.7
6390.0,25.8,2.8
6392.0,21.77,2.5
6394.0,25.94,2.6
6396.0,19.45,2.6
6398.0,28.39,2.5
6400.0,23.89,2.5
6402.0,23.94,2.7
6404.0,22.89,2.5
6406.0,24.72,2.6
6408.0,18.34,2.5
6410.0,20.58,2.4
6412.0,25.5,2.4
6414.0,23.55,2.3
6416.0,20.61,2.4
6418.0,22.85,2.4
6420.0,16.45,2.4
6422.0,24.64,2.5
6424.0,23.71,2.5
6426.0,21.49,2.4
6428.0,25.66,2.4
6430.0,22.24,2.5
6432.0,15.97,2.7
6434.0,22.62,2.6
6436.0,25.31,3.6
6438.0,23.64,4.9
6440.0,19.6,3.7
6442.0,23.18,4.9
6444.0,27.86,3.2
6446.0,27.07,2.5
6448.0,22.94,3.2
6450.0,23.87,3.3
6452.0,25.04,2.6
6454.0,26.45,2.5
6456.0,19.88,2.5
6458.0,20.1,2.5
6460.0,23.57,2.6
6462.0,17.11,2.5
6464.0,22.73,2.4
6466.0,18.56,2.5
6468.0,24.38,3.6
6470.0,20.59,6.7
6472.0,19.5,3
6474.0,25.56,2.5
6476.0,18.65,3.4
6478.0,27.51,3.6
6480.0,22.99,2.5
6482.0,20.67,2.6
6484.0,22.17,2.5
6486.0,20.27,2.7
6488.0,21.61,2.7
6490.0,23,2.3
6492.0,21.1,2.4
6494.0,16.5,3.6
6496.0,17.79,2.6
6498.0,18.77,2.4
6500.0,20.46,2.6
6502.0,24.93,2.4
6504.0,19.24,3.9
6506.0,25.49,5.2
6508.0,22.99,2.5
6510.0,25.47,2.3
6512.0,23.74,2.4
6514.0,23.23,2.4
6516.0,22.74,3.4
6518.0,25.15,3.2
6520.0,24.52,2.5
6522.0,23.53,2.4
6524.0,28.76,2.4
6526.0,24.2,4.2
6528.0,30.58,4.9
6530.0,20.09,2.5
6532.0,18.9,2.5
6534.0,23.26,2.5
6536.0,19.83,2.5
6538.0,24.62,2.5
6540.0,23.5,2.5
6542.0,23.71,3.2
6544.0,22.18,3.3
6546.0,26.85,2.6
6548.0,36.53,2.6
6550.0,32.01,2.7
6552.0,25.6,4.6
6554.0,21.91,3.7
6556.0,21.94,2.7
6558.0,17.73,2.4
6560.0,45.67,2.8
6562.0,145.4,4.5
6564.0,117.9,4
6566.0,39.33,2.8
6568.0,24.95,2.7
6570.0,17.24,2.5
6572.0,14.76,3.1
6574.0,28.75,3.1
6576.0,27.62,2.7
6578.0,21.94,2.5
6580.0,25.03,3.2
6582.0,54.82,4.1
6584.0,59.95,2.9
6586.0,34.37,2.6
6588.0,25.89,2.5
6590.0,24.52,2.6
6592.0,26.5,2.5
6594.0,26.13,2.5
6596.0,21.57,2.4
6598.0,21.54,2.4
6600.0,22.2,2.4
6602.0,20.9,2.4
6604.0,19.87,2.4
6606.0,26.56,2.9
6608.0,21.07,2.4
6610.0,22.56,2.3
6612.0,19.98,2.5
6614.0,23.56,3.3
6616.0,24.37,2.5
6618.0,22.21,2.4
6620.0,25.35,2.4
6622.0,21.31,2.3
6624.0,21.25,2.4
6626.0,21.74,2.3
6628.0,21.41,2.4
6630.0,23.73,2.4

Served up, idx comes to 4.98 angstrom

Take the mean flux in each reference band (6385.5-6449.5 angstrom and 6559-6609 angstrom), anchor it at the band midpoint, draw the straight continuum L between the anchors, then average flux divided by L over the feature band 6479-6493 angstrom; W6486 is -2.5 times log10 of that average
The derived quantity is 0.30 mag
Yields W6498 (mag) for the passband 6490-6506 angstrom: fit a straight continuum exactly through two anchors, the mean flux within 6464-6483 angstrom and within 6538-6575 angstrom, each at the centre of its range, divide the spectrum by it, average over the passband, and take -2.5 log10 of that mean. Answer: 0.29 mag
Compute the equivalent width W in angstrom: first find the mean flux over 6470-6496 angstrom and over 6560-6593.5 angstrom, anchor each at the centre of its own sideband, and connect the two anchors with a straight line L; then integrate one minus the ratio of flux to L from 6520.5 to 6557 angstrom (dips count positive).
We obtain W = 9.84 angstrom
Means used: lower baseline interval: 21.4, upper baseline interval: 42.9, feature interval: 24.9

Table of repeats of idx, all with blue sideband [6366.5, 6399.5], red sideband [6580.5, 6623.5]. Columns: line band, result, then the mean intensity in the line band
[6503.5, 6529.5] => 0.9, 24.6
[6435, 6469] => 2.0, 23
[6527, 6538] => 1.3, 22.7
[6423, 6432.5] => 0.8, 22.1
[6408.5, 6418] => 0.6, 22.4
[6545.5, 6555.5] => -0.9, 28.3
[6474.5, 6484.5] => 0.9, 22.6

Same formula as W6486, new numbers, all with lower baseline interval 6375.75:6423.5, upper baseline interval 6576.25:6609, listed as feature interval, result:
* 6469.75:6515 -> 0.173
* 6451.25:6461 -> 0.078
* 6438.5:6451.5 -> 0.013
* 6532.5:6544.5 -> 0.182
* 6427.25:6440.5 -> 0.090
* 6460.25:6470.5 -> 0.192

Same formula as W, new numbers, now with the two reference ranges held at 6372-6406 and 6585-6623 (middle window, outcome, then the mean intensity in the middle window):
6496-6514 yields 1.0 angstrom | 22.4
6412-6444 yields 1.7 angstrom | 22.4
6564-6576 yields -4.7 angstrom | 33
